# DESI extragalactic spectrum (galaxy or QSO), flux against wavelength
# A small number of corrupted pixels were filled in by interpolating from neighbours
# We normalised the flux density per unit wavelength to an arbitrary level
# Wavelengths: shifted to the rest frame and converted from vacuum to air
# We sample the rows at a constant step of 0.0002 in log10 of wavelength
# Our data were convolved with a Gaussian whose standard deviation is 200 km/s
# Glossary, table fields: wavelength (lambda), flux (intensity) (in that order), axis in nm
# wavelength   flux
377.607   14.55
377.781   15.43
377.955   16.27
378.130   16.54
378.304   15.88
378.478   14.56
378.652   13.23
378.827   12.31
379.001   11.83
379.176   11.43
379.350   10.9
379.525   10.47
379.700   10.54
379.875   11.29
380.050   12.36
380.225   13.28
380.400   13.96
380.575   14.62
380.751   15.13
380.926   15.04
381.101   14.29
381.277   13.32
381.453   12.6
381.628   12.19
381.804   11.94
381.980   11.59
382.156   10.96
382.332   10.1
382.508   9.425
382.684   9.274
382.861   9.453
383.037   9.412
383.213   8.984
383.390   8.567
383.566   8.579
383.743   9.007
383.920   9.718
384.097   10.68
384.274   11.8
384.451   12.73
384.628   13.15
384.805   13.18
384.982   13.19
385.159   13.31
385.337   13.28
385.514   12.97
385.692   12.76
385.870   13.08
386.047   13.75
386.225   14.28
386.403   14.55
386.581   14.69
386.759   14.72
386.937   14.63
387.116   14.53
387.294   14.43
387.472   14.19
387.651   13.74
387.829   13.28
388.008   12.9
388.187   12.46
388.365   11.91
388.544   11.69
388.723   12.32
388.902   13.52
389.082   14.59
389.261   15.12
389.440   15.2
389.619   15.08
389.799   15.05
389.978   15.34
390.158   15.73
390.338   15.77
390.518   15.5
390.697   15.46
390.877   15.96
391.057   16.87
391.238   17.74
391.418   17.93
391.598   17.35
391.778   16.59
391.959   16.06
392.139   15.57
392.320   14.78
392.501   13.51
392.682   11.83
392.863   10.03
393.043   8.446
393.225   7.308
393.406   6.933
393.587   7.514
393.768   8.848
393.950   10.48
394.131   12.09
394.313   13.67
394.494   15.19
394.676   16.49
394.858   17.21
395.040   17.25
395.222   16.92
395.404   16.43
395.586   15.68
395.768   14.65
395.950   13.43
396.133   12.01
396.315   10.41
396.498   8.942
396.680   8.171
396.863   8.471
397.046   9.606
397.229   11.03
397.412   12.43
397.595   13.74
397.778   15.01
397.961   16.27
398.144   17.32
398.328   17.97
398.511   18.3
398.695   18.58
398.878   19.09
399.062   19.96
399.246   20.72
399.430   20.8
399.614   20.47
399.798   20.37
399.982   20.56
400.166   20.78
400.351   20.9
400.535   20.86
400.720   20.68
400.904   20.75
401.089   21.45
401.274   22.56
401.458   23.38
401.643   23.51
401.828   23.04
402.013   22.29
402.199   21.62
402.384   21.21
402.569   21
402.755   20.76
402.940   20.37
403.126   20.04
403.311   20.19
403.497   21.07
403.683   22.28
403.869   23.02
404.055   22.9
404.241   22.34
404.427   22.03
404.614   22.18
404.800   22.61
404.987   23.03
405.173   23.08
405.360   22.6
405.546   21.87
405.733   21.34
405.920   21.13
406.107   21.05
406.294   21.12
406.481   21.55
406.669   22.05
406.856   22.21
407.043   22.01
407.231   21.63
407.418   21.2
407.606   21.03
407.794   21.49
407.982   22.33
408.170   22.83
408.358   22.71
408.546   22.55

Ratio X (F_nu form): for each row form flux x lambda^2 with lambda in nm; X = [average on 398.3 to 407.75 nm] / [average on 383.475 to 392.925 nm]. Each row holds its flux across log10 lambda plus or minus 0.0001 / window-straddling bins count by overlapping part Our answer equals 1.65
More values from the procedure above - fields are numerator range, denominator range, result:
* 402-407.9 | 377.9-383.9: 2.05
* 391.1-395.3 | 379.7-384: 1.25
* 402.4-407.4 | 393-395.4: 1.85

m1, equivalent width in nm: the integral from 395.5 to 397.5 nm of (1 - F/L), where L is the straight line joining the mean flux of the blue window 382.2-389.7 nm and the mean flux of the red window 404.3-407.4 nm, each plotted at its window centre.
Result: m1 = 0.70 nm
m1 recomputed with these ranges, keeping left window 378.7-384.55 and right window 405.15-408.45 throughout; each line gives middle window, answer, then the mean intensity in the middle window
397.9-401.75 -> -0.27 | 20.3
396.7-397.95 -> 0.43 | 11.8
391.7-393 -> 0.17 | 13.8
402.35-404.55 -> -0.11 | 21.4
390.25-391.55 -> -0.10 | 16.5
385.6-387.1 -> -0.07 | 14.1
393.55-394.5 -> 0.31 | 11.2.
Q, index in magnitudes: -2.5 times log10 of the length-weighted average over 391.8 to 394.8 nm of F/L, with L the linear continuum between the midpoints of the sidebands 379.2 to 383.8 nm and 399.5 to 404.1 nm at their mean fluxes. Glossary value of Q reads 0.40 mag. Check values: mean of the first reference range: 11.4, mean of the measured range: 12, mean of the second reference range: 21.4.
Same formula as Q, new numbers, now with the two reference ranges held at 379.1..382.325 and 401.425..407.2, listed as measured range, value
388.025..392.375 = 0.08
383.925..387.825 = 0.09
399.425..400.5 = -0.03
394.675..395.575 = 0.09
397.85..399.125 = 0.08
